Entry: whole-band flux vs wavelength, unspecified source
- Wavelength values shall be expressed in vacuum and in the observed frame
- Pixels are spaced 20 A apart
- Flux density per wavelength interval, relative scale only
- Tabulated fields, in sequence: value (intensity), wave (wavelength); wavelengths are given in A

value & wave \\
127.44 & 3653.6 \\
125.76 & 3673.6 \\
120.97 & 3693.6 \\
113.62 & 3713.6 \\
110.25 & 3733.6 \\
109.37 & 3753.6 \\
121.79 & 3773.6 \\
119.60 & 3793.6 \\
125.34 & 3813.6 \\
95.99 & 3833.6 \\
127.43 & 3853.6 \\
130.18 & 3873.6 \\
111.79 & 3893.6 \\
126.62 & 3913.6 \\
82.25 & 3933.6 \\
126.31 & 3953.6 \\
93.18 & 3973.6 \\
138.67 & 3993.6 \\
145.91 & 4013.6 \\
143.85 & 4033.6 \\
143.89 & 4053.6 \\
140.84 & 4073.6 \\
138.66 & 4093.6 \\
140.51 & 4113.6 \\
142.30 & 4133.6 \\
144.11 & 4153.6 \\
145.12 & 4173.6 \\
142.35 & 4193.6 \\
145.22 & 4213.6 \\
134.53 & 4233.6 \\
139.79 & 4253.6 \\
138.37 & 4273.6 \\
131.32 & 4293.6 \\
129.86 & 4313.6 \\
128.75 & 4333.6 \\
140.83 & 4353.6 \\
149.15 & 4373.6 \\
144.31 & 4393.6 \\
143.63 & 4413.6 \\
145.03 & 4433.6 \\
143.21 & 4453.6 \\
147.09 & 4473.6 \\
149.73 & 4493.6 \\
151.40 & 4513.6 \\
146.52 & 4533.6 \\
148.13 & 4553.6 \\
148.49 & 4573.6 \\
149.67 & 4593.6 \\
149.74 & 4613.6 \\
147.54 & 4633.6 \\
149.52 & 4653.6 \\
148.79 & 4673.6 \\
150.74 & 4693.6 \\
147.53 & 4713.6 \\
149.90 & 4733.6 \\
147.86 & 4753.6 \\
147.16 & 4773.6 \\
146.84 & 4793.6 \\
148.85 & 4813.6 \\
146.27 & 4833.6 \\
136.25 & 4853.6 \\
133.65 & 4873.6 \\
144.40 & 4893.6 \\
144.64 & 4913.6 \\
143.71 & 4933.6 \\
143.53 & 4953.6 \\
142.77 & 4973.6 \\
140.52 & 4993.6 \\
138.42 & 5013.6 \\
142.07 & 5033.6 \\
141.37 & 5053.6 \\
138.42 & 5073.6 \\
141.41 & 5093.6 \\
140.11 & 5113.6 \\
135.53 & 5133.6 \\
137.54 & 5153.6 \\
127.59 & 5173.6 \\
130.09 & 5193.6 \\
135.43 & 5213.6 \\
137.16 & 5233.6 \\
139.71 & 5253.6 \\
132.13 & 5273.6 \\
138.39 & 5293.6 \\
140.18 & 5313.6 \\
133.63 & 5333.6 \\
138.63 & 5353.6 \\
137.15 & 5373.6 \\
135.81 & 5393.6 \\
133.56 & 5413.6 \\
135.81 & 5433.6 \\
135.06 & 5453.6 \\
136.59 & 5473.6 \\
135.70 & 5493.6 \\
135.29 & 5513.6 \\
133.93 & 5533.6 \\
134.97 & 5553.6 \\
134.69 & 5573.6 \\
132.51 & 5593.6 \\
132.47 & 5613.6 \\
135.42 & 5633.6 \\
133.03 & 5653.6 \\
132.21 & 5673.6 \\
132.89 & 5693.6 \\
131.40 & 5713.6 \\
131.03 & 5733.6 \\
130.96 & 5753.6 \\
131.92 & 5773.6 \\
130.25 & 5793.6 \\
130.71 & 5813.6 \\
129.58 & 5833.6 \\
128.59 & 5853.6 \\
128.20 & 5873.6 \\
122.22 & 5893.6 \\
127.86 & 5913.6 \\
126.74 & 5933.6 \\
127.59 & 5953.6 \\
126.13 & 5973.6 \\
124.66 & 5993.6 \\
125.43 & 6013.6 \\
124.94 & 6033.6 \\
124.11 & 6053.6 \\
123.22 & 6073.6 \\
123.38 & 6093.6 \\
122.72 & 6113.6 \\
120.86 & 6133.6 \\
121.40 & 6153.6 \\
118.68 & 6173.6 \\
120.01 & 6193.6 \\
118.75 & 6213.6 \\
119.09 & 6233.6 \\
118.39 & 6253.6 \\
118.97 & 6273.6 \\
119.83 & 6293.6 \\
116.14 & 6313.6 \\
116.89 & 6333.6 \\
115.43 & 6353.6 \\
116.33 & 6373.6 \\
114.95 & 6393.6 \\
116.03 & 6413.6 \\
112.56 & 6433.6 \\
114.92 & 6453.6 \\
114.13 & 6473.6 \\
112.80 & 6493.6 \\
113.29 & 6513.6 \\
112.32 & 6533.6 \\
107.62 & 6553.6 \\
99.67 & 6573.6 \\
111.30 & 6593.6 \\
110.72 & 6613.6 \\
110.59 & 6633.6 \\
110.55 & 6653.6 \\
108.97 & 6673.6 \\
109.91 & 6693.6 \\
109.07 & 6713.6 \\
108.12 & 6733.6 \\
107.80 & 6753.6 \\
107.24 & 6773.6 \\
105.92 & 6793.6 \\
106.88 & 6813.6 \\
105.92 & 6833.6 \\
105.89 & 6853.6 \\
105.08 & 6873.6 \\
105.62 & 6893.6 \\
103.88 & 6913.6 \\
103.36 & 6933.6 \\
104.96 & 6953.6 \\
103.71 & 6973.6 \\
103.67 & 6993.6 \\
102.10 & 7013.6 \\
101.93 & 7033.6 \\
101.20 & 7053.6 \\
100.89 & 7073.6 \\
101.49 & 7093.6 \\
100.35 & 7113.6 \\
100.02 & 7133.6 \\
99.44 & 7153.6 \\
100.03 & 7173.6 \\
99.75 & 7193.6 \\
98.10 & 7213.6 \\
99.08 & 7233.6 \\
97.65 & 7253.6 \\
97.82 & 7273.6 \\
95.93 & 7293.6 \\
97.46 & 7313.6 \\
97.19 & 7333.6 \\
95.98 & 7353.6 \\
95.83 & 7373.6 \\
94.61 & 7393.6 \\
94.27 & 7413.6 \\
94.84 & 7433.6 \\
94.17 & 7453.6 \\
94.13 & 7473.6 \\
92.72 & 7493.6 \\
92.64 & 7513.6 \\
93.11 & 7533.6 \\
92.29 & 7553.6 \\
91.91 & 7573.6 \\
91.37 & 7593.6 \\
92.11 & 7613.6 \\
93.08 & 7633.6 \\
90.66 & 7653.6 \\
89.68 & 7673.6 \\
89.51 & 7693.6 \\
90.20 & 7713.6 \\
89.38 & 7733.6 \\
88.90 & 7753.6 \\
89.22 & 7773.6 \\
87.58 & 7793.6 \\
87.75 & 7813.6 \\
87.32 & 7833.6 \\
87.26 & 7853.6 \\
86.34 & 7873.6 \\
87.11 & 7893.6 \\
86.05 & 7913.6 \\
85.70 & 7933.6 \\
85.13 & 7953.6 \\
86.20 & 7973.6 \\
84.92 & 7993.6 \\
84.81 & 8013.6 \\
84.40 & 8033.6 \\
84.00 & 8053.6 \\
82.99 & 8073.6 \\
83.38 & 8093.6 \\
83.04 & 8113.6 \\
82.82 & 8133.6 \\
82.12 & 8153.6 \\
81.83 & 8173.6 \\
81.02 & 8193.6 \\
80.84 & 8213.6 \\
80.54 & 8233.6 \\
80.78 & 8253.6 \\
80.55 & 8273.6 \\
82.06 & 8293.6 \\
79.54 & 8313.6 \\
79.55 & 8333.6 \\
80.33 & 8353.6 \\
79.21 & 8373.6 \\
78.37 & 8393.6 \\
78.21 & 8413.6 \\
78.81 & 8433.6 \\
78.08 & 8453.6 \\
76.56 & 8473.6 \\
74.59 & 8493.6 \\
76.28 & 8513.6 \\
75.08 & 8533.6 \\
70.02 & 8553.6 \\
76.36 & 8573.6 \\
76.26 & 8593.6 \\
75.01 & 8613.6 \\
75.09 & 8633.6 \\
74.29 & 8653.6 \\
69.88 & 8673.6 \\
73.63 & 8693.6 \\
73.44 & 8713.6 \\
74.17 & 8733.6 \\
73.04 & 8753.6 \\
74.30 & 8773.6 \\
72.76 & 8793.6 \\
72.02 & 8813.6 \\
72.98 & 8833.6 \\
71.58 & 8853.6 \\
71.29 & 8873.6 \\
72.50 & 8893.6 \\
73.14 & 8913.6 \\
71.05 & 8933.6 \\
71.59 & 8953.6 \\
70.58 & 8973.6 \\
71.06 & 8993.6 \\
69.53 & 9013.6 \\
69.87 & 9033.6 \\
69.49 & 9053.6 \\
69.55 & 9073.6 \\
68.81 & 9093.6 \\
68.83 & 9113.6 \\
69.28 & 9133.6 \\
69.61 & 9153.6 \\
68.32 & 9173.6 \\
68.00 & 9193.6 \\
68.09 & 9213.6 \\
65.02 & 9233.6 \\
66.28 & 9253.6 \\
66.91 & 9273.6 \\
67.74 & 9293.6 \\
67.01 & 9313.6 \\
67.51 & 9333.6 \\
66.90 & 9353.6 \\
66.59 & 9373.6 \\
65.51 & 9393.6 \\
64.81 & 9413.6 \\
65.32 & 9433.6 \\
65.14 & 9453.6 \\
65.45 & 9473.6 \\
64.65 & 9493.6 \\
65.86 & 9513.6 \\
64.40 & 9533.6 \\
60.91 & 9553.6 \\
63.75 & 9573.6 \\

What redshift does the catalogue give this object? 0.000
